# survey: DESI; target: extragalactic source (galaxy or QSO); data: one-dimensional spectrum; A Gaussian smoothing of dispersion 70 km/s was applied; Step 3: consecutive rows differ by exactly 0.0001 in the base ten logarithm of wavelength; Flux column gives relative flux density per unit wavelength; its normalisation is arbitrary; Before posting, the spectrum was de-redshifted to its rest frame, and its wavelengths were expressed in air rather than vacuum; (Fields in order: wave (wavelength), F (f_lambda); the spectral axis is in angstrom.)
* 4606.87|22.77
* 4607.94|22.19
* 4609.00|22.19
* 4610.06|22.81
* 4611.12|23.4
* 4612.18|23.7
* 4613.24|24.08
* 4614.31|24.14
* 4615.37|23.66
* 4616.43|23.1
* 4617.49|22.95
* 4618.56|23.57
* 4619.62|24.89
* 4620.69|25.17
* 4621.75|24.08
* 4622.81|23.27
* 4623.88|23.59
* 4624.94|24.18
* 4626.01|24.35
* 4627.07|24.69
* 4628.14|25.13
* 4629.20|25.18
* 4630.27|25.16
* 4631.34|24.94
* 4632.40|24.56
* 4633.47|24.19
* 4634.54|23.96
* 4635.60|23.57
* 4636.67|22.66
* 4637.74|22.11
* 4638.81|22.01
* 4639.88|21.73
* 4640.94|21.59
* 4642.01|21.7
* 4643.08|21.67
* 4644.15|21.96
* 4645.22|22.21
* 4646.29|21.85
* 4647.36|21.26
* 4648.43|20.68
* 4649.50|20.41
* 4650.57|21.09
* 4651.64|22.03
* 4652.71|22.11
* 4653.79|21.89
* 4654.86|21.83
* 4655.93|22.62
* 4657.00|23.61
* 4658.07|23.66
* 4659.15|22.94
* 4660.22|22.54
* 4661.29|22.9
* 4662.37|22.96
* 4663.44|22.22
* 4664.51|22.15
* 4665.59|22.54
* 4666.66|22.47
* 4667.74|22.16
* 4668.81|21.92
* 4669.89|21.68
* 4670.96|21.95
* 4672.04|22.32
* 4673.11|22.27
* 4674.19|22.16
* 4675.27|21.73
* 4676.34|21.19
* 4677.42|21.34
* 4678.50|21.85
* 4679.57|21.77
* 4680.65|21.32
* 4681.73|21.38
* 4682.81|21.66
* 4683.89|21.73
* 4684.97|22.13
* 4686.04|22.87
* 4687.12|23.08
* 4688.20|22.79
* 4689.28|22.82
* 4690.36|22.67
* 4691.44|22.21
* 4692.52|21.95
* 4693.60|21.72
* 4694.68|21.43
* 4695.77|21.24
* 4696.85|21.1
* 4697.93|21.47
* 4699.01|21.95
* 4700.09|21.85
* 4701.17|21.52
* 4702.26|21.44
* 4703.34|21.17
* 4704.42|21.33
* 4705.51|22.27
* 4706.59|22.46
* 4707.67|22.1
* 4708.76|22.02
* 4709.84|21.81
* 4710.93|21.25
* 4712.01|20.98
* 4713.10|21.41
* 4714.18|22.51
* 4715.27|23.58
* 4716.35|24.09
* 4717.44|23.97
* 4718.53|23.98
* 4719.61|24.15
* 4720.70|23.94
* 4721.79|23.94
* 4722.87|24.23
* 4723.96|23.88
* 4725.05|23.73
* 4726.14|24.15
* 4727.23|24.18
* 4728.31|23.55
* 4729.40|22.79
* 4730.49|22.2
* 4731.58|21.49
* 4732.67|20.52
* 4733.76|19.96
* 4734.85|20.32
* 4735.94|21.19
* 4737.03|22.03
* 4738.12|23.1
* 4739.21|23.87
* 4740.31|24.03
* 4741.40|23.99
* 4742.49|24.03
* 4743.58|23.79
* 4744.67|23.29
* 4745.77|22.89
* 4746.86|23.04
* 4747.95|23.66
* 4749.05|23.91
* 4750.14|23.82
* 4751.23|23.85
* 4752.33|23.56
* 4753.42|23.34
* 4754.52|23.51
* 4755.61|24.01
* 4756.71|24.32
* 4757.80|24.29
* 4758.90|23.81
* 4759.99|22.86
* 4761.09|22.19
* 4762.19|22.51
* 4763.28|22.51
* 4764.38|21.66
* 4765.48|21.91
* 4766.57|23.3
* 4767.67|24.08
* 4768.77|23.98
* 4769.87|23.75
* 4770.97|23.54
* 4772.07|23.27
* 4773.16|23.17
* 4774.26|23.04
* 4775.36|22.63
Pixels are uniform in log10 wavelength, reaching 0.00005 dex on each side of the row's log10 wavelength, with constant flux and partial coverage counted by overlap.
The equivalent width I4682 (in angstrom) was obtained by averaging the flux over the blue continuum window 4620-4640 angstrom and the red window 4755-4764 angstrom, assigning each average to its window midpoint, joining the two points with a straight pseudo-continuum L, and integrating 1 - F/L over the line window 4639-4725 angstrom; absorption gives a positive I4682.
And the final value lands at 5.5 angstrom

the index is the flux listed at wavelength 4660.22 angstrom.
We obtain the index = 22.54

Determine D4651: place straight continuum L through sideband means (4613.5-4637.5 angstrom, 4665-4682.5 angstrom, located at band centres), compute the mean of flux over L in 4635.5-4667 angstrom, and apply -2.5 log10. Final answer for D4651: 0.04 mag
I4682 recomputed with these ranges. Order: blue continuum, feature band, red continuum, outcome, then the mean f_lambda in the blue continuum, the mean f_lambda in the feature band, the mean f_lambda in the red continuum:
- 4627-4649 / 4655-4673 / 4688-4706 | -0.06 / 22.9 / 22.5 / 21.8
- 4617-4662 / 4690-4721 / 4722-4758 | 1.25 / 23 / 22.2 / 23.2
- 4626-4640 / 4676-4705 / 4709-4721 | 1.68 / 23.9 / 21.8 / 22.8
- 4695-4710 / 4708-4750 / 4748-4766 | -0.92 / 21.7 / 22.9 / 23.3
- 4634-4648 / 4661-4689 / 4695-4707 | -0.32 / 22.2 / 22.1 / 21.6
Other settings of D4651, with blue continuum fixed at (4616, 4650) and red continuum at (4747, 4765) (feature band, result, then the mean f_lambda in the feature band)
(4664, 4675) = 0.05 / 22.1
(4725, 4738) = 0.06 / 22.2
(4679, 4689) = 0.06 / 22.1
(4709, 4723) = 0.01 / 23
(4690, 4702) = 0.08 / 21.7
